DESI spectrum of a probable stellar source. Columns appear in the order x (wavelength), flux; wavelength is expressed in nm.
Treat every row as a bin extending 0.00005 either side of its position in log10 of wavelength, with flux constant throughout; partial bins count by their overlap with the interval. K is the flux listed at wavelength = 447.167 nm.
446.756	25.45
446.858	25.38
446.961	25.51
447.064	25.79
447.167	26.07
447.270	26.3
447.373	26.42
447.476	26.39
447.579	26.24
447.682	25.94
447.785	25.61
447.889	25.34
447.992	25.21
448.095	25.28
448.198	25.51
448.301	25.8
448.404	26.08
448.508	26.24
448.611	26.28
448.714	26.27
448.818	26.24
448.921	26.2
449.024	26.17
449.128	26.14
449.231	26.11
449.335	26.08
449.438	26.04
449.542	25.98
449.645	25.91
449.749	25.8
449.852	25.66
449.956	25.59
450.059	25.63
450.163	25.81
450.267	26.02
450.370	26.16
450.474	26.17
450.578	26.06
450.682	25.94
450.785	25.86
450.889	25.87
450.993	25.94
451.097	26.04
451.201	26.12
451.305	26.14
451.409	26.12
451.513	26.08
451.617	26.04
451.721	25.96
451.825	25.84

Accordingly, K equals 26.07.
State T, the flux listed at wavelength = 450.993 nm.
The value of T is 25.94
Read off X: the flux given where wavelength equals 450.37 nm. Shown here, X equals 26.16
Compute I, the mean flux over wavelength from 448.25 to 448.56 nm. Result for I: 26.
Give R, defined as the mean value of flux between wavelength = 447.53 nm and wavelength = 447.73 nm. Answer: 26.1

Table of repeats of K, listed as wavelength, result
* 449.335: 26.08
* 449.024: 26.17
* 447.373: 26.42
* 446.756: 25.45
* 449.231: 26.11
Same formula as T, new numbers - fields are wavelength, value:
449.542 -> 25.98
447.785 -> 25.61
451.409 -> 26.12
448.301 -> 25.8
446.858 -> 25.38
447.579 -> 26.24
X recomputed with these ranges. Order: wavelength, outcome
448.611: 26.28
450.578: 26.06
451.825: 25.84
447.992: 25.21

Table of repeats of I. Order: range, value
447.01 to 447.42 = 26.1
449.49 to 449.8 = 25.9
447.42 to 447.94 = 25.9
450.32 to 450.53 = 26.1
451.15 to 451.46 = 26.1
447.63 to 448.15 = 25.5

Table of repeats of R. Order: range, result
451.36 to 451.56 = 26.1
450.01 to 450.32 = 25.8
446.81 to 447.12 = 25.6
